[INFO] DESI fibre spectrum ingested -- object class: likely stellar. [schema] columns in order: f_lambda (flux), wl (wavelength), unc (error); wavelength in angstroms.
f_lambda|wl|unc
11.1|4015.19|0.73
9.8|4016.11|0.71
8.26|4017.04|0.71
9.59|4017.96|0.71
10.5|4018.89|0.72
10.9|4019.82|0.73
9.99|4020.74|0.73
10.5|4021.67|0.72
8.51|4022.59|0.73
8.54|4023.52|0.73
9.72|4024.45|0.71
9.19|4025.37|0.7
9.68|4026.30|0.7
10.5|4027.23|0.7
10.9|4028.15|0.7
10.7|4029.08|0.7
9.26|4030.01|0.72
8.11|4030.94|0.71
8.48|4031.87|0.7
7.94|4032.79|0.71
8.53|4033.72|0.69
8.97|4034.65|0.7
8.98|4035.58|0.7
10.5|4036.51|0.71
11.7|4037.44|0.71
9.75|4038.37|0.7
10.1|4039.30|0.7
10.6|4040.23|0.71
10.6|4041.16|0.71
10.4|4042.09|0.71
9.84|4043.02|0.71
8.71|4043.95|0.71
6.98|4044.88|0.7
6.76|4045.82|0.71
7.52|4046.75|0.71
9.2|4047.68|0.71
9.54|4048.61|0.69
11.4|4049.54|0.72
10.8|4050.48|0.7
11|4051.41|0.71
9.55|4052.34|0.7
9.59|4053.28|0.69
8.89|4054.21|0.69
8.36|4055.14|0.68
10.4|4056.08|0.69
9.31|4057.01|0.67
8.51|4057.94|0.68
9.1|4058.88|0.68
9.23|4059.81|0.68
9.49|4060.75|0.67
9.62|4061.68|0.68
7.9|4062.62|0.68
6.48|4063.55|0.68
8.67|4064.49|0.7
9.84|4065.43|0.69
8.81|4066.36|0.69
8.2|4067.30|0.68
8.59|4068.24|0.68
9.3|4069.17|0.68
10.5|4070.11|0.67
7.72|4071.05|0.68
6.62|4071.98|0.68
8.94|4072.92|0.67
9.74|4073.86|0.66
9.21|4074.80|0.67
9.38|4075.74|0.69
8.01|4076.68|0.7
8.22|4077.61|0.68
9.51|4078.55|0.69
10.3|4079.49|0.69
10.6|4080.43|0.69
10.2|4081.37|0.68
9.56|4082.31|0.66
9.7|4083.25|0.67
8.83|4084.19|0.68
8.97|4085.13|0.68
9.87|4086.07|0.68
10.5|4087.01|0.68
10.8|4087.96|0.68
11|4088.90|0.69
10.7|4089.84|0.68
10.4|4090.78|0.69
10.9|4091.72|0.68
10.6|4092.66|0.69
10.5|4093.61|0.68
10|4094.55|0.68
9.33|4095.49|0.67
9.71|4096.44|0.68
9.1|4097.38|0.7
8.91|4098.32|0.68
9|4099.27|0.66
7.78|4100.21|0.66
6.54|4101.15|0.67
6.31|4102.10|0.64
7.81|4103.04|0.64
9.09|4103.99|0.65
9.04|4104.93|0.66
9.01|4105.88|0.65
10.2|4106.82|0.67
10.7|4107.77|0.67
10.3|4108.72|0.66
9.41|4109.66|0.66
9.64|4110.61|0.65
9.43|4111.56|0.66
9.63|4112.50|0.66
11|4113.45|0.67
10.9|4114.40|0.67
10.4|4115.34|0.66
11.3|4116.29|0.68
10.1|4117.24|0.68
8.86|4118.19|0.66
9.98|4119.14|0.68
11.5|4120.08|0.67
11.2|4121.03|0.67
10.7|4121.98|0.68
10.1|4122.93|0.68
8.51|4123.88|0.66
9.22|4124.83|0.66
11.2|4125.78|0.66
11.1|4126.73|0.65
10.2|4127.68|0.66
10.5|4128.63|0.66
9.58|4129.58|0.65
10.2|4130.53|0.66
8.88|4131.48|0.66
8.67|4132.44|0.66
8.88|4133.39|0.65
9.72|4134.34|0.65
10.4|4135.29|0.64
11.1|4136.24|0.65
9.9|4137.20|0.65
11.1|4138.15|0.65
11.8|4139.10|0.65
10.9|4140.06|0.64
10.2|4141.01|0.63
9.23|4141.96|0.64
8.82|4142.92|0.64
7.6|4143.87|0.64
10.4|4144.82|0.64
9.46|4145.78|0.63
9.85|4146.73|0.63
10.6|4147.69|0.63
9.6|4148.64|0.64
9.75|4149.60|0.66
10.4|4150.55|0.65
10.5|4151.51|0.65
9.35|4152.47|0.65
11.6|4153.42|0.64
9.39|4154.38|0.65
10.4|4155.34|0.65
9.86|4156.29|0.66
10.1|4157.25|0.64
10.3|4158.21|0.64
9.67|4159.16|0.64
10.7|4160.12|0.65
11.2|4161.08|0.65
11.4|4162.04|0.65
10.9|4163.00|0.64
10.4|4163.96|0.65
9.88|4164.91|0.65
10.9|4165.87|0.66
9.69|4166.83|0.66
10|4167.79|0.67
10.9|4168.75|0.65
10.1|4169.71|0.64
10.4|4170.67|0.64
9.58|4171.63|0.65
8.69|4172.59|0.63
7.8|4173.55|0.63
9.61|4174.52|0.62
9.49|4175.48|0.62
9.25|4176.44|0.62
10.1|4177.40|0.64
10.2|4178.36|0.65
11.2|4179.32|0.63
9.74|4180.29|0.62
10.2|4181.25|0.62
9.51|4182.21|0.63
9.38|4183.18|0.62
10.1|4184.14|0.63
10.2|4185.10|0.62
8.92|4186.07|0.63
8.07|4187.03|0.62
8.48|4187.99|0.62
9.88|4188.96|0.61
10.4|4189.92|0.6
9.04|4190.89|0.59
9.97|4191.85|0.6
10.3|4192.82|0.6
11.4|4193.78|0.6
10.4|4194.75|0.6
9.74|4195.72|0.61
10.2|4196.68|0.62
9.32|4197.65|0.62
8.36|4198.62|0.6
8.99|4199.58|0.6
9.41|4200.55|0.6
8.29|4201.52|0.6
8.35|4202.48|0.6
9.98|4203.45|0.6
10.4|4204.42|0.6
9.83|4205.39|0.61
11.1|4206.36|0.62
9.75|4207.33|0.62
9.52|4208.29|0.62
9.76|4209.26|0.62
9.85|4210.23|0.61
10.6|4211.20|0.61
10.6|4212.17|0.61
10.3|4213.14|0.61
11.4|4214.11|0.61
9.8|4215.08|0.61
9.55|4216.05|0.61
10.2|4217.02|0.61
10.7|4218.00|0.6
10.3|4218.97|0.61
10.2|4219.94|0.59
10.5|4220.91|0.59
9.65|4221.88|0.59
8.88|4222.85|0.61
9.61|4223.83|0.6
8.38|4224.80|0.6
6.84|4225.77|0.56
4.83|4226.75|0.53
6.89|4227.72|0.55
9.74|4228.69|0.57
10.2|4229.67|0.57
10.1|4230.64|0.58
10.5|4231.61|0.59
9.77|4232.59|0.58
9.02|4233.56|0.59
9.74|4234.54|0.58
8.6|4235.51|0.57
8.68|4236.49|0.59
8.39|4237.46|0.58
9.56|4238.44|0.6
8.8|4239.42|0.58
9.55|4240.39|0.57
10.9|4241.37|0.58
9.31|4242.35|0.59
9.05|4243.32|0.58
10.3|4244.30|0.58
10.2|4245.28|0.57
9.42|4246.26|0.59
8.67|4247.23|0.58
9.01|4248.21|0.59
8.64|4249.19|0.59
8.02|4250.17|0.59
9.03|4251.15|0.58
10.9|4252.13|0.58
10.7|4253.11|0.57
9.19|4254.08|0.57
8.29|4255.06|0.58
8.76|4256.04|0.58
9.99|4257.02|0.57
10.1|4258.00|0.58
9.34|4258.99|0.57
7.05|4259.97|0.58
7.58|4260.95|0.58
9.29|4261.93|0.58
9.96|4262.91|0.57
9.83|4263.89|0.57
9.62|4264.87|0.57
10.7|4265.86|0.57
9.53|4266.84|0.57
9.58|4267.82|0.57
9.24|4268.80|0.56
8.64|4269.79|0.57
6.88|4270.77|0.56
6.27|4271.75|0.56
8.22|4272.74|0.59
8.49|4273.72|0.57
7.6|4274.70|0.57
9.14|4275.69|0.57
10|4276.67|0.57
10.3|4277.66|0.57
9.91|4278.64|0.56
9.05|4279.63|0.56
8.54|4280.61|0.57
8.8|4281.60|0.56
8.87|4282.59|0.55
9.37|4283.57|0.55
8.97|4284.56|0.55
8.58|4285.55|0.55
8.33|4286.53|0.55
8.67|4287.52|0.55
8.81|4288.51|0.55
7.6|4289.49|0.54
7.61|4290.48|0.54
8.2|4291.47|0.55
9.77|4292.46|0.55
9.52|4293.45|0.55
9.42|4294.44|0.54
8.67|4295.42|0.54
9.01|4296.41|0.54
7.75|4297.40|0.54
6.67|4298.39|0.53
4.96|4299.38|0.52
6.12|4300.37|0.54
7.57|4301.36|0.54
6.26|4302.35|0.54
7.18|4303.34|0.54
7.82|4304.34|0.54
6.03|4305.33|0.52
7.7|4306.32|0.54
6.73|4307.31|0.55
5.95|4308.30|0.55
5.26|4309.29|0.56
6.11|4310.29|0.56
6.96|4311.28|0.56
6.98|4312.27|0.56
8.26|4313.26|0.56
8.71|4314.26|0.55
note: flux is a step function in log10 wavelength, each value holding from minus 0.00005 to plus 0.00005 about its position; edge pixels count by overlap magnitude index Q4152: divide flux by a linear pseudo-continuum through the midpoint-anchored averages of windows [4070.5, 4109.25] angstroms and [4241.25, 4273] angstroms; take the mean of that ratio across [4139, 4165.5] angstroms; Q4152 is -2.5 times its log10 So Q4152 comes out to -0.096 mag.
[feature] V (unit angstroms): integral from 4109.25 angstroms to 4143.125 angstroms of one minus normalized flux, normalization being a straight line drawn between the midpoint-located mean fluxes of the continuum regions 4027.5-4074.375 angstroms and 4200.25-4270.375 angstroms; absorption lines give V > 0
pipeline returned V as -3.0 angstroms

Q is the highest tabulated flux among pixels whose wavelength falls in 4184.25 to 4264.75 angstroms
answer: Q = 11.4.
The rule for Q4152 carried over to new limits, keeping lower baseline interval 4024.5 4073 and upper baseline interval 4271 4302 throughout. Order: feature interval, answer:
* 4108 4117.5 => -0.14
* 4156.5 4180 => -0.15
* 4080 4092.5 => -0.12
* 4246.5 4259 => -0.09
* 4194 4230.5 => -0.11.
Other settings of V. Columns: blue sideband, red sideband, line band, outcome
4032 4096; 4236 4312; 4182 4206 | -1.8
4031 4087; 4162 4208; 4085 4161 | -3.1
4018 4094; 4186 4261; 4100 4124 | -0.4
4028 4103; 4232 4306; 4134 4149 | -1.6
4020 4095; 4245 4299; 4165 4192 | -1.7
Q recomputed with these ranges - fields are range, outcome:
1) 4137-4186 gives 11.8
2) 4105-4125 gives 11.5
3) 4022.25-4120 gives 11.7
